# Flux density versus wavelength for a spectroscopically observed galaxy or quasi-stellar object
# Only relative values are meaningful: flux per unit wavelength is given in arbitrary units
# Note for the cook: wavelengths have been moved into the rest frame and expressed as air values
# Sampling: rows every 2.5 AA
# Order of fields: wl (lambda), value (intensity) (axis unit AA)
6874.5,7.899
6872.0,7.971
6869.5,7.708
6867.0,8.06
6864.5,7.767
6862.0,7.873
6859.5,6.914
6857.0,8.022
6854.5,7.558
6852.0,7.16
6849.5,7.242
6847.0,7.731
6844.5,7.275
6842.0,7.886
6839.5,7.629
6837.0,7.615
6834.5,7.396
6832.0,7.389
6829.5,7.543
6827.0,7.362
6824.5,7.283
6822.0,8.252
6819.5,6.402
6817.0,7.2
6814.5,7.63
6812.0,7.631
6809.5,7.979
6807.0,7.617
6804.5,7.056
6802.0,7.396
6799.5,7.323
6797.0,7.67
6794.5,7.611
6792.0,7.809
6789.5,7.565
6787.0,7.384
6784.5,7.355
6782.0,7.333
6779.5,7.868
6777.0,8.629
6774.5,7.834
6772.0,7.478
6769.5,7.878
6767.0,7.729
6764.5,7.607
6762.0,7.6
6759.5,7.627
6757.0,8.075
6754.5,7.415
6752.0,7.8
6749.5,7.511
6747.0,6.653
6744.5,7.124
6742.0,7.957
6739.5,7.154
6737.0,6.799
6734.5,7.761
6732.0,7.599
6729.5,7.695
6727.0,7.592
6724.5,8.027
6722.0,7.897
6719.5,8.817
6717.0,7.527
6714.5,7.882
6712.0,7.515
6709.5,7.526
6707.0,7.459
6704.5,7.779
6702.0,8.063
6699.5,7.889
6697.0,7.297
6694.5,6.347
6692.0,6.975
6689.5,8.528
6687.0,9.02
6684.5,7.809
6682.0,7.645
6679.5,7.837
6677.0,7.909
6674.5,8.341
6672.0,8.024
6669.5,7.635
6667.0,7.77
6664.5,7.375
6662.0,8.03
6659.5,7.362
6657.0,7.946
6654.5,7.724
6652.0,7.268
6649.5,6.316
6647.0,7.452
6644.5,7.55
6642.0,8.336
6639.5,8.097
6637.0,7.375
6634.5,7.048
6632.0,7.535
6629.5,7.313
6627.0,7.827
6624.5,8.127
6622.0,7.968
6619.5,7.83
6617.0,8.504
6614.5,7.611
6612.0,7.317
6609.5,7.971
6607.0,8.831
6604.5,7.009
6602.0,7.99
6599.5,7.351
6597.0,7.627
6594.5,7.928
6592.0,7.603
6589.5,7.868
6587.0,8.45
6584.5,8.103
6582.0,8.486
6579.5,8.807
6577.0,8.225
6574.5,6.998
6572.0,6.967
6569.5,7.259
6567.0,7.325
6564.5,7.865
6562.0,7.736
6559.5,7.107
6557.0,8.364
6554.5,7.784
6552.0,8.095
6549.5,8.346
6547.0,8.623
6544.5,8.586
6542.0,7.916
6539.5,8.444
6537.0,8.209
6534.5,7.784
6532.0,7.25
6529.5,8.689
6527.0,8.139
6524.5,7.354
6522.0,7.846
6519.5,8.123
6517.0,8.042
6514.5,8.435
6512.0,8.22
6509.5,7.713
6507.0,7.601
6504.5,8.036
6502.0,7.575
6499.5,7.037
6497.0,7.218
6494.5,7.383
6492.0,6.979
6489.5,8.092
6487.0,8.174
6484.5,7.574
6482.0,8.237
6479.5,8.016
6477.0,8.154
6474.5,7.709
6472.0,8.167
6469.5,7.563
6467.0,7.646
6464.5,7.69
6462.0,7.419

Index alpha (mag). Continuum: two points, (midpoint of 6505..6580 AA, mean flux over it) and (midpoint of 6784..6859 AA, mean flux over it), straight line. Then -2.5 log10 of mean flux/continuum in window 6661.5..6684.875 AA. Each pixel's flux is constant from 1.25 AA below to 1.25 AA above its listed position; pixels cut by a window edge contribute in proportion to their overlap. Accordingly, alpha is -0.02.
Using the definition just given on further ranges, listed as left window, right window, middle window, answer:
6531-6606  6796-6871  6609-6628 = -0.01 mag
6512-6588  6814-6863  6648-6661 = 0.07 mag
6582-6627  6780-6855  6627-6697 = 0.02 mag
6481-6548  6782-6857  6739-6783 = -0.01 mag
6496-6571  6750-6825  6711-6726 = -0.04 mag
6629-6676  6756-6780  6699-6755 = 0.02 mag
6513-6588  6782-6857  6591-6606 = 0.04 mag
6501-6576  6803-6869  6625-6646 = 0.02 mag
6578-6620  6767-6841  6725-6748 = 0.04 mag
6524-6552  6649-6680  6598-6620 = 0.01 mag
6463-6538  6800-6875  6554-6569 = 0.01 mag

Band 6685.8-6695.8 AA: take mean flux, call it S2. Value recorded 7.71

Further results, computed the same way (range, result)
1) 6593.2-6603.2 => 7.72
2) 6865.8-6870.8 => 7.88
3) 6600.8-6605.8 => 7.51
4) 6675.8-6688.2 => 8.04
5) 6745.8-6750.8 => 7.09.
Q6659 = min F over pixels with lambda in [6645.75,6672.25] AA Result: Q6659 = 6.316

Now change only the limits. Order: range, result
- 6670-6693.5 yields 6.975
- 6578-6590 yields 7.868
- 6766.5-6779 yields 7.478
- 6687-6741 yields 6.347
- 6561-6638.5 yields 6.967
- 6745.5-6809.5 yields 6.653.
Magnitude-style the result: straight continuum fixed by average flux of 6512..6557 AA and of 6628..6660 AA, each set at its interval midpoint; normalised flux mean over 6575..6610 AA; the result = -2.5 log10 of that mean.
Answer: -0.03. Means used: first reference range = 8.11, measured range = 8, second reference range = 7.49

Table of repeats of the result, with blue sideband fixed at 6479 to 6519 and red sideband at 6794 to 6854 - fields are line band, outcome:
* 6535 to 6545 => -0.07 mag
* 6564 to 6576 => 0.06 mag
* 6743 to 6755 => 0.03 mag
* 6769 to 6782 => -0.05 mag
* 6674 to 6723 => -0.03 mag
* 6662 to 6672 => -0.01 mag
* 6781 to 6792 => 0.01 mag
